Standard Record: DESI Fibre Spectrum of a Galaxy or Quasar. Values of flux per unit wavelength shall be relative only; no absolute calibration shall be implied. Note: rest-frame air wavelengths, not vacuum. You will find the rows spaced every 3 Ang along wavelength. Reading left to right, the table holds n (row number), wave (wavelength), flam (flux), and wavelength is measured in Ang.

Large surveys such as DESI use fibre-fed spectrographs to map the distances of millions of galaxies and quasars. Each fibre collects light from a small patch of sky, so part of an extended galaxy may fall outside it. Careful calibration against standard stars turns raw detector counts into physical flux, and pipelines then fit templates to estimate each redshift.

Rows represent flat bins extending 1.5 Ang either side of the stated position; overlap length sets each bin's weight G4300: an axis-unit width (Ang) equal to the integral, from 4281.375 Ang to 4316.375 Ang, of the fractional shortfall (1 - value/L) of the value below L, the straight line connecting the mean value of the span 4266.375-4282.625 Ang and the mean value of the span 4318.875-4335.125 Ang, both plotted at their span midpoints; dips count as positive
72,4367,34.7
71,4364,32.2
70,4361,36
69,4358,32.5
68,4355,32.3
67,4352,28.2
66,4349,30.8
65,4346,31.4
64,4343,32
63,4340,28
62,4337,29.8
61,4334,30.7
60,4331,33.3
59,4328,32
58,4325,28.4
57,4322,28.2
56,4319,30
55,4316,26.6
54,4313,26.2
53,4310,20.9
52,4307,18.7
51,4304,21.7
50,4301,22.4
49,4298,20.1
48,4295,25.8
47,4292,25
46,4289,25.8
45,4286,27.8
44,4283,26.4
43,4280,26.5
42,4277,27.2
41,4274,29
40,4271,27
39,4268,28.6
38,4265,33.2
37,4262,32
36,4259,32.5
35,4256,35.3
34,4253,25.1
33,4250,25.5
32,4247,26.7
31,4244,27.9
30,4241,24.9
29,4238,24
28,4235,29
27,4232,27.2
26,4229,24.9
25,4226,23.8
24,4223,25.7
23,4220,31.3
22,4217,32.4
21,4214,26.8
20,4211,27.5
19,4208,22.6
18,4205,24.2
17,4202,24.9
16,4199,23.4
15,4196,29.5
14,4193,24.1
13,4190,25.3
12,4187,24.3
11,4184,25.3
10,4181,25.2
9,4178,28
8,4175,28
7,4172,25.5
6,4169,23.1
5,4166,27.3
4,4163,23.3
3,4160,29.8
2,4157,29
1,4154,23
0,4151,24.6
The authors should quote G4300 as 6.1 Ang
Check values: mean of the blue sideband 27.6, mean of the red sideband 30.5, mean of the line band 23.9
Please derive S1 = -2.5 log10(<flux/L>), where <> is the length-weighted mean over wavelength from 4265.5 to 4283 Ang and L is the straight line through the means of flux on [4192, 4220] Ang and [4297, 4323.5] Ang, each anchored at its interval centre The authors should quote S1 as -0.13 mag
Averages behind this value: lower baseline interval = 26.5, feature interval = 27.9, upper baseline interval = 23.9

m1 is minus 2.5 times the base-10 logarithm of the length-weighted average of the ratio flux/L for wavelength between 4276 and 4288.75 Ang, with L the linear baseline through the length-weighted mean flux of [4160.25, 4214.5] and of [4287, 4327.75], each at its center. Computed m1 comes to -0.08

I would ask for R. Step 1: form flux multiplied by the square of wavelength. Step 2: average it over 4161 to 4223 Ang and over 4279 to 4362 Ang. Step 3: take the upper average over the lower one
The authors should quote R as 1.13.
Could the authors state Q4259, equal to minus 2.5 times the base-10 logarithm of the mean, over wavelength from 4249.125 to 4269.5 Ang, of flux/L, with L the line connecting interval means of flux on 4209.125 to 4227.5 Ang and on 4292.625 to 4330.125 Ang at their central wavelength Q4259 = -0.14 mag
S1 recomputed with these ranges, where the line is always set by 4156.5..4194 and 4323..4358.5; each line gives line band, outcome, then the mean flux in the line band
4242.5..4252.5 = 0.059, 26.5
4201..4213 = 0.084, 24.9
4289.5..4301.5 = 0.238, 23.6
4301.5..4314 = 0.341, 21.7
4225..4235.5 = 0.059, 26.1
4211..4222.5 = -0.088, 29.4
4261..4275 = -0.049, 29.9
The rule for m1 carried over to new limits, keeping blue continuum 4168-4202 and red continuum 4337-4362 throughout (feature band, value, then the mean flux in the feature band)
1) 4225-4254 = 0.062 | 25.9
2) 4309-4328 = 0.109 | 27.3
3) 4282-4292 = 0.104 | 26.4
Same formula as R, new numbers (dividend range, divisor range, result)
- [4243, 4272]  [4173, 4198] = 1.17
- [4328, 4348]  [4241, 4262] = 1.12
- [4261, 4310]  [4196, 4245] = 1.01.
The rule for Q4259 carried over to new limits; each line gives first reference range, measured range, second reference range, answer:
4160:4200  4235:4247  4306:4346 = 0.03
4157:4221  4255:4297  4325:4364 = 0.02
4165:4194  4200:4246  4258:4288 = 0.03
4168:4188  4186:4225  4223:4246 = -0.02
